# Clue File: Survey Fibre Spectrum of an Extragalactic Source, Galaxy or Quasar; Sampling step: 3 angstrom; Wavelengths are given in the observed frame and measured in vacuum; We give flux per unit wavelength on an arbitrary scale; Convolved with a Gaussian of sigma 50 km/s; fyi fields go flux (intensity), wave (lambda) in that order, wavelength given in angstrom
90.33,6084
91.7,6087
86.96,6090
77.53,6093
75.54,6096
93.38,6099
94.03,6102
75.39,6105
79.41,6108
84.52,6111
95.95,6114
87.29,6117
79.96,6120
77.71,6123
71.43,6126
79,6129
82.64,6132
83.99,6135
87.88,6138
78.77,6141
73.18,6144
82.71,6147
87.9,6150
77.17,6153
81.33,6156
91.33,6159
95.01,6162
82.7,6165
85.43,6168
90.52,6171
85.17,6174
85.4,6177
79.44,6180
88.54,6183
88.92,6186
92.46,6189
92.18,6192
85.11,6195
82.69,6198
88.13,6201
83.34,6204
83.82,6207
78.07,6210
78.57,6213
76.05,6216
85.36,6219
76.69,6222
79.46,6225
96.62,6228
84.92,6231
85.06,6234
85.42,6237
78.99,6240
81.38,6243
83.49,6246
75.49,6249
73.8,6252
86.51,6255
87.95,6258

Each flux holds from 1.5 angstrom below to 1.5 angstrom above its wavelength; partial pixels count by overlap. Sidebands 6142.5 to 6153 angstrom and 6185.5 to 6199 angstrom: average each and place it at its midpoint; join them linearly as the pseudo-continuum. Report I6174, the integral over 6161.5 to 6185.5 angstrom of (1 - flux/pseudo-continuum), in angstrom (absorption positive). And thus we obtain -0.3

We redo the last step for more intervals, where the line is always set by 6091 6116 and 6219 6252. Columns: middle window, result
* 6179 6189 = -0.4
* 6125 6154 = 1.1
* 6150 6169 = -0.5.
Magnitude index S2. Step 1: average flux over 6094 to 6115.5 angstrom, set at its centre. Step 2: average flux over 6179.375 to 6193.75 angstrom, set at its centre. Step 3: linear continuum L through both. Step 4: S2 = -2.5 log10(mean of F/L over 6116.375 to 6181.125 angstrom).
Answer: 0.05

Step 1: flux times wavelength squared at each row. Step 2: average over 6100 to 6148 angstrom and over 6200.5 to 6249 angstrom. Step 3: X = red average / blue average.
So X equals 1.0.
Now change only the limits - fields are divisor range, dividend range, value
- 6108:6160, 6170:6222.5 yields 1.05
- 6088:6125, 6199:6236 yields 1.03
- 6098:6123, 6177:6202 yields 1.04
